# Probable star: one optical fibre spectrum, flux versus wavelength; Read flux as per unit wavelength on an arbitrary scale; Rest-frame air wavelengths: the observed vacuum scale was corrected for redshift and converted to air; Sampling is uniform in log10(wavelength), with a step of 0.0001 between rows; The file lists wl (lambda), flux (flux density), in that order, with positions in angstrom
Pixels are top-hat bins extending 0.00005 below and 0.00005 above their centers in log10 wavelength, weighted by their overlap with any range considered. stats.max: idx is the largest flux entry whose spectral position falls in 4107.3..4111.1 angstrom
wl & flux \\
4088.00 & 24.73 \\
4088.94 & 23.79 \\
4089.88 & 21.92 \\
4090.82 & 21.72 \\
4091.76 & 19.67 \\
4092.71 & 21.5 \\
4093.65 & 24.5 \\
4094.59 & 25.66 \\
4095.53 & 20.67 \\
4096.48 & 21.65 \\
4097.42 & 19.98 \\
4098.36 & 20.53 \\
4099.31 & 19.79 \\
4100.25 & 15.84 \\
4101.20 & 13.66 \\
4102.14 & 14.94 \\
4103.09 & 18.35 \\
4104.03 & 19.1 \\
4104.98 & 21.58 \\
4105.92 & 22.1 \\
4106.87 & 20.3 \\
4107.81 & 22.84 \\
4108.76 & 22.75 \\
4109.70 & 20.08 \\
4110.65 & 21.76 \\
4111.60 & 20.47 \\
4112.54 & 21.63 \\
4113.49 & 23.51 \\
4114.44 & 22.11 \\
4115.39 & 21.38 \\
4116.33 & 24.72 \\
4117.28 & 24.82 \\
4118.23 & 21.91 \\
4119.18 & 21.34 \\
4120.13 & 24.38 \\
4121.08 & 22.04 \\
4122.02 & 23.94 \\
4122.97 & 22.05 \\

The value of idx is 22.84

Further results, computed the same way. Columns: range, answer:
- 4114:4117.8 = 24.82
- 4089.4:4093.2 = 21.92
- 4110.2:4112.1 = 21.76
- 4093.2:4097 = 25.66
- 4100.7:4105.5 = 21.58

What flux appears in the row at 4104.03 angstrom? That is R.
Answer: 19.1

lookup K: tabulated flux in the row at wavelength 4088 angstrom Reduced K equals 24.73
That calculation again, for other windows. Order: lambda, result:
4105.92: 22.1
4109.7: 20.08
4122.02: 23.94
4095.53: 20.67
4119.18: 21.34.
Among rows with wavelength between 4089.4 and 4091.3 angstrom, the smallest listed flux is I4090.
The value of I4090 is 21.72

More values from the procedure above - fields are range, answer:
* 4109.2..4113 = 20.08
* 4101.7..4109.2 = 14.94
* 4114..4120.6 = 21.34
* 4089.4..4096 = 19.67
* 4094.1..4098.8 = 19.98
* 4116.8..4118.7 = 21.91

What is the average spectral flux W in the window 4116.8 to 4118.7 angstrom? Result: 23.3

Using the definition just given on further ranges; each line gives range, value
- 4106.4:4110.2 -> 21.5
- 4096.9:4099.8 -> 20.1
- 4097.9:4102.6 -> 16.9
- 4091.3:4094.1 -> 21.8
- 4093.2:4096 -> 23.7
